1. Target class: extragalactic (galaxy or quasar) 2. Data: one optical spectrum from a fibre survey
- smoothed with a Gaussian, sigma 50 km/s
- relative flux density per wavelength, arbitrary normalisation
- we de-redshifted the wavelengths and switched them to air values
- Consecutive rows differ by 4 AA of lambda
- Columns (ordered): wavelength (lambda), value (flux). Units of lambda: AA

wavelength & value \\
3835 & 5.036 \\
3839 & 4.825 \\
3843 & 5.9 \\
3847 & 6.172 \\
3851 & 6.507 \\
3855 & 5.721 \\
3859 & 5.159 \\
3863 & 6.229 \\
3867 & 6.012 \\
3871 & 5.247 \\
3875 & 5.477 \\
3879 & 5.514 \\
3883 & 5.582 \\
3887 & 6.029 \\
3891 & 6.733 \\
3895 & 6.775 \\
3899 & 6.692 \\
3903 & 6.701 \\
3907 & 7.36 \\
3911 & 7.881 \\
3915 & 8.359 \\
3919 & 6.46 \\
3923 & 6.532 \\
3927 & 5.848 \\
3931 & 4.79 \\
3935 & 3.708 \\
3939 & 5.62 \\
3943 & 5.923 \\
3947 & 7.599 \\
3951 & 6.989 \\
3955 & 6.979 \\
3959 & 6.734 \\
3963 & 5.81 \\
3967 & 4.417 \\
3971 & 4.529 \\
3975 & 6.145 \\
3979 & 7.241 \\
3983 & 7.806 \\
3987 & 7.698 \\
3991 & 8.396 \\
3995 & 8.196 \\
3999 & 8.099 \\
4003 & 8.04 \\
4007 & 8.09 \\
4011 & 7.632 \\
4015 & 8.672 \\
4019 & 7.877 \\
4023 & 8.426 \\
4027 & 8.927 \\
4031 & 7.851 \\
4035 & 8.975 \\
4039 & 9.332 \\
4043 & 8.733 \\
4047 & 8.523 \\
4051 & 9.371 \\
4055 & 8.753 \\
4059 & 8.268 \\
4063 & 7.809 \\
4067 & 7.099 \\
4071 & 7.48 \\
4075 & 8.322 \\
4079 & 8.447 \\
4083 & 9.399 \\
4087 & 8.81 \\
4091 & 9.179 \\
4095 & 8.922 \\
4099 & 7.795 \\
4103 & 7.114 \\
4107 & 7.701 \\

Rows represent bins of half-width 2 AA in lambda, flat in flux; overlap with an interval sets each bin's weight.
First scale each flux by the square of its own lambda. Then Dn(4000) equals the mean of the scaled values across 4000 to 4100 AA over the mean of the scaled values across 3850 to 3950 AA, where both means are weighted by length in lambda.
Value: 1.5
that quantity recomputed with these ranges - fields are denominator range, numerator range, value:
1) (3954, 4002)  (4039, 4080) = 1.26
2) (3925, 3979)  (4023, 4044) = 1.56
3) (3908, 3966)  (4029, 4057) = 1.46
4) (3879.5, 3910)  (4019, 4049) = 1.41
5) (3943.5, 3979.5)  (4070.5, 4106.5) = 1.44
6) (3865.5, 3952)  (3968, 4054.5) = 1.35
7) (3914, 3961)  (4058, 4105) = 1.41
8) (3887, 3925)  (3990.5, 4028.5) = 1.24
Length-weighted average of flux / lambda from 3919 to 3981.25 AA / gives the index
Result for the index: 5.95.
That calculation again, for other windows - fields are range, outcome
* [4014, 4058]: 8.67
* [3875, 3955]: 6.37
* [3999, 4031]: 8.2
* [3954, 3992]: 6.52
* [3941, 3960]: 6.85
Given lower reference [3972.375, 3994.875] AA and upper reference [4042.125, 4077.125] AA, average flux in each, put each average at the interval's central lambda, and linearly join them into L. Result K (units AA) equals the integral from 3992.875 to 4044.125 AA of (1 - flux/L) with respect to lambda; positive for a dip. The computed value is -3.64 AA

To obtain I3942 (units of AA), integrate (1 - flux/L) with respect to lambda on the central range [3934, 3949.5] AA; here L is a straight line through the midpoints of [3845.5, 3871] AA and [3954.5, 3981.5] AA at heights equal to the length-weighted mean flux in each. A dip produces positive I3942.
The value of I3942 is 0.2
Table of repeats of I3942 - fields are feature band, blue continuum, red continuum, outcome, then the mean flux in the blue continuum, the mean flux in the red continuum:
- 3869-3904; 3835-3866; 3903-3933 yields 1.25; 5.75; 6.74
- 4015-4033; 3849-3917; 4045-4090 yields -0.90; 6.35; 8.41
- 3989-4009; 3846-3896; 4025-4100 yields -1.30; 5.91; 8.54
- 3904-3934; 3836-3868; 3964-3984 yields -4.00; 5.79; 5.93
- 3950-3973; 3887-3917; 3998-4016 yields 5.39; 7.14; 8.08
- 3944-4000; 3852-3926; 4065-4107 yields 2.26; 6.35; 8.23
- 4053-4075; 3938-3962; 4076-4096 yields 1.61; 6.65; 8.92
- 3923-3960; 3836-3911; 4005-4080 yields 5.13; 6.07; 8.35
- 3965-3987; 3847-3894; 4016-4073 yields 3.68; 5.87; 8.39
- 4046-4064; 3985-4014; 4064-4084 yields -1.17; 8.04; 8.07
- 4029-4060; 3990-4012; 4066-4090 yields -1.92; 8.08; 8.35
